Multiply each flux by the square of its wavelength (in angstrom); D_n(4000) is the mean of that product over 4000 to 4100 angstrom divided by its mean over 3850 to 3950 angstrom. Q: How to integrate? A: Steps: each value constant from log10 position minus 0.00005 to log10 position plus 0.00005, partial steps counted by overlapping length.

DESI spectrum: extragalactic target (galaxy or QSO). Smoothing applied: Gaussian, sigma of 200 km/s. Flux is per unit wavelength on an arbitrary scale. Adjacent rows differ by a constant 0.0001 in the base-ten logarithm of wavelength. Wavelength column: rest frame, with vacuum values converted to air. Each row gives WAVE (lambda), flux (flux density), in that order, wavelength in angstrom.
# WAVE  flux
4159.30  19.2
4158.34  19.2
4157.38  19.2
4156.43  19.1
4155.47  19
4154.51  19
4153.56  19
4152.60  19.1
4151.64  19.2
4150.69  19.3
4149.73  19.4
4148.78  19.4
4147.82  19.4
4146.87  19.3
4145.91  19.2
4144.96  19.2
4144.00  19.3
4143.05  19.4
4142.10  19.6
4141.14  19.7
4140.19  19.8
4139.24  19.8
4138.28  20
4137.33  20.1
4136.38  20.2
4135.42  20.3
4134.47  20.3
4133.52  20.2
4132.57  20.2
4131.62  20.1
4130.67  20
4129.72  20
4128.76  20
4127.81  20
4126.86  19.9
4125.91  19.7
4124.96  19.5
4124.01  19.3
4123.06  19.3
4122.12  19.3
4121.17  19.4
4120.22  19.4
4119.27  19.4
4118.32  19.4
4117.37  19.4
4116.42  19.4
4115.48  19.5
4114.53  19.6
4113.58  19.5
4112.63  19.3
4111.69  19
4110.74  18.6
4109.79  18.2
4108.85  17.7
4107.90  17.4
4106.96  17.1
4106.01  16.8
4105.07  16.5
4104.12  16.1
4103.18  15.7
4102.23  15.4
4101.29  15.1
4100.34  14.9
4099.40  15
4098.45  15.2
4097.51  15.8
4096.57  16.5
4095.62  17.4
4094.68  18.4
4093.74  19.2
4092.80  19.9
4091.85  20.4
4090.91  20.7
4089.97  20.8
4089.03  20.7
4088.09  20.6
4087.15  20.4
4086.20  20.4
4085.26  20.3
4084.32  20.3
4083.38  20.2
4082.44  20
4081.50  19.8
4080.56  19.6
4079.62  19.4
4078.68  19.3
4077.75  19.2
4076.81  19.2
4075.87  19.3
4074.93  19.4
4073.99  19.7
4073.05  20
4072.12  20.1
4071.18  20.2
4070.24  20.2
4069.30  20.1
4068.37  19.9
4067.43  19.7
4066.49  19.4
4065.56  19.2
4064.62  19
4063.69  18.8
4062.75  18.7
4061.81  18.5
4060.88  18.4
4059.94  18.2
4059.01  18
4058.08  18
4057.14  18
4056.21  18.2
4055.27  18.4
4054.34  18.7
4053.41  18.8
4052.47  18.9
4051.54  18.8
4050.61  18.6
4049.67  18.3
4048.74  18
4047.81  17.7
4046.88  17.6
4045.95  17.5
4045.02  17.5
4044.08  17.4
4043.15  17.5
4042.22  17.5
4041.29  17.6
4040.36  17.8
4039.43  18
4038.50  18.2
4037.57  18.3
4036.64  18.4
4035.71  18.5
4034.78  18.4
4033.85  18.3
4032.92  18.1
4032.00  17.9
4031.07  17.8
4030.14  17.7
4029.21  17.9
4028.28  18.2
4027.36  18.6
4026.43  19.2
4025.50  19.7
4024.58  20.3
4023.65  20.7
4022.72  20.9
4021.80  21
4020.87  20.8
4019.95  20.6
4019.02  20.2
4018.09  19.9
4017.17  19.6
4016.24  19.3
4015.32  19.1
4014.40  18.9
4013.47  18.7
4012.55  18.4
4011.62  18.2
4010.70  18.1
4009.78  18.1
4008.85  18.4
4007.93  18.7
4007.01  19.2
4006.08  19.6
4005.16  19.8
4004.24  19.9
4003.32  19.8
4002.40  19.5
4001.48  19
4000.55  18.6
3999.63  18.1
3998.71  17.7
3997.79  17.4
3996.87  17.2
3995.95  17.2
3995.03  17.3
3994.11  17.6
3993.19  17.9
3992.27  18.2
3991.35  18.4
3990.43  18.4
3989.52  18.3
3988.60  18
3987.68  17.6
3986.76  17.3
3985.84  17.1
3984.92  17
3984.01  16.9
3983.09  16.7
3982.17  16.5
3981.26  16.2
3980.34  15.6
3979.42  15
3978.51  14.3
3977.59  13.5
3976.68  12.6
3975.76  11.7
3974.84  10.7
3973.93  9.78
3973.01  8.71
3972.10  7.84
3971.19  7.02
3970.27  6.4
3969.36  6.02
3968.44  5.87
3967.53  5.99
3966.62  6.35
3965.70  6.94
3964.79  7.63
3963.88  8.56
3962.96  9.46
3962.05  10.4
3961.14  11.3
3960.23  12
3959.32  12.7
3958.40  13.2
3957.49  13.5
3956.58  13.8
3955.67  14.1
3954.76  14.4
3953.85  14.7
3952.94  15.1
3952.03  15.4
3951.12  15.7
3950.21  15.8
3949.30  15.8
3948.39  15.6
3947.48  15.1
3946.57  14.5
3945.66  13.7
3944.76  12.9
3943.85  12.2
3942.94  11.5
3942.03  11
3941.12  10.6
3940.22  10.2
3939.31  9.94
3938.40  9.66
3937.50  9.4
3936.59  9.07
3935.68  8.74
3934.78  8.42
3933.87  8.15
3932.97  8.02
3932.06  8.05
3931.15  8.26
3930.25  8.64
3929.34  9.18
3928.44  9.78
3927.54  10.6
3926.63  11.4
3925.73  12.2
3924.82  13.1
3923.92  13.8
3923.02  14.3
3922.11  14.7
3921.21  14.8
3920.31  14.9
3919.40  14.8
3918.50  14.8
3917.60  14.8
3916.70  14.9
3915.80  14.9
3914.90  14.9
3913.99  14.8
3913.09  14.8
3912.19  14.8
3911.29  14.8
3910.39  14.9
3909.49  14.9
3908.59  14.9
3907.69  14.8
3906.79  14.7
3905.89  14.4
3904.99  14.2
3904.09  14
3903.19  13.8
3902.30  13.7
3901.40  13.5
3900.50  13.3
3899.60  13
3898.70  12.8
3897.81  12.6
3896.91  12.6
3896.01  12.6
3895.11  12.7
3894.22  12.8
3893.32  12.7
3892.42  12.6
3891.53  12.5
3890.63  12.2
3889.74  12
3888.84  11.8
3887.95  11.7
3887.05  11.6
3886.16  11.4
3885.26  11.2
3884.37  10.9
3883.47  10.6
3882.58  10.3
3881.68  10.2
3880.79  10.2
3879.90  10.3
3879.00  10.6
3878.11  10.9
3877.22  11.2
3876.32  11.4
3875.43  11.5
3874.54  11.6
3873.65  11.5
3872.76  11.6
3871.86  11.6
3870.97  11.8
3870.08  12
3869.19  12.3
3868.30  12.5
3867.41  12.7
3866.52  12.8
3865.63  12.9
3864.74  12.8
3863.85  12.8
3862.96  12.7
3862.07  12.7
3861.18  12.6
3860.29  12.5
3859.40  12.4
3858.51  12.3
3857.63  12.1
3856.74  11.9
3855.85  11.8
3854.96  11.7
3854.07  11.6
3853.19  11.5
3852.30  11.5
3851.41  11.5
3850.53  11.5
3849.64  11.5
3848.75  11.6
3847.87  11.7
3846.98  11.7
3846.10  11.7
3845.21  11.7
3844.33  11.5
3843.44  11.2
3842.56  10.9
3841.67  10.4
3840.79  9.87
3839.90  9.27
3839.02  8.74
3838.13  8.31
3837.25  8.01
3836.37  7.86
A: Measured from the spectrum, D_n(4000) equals 1.7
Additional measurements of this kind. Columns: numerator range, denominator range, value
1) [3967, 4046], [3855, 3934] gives 1.44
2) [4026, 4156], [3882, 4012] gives 1.49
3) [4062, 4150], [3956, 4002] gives 1.49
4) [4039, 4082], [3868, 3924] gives 1.58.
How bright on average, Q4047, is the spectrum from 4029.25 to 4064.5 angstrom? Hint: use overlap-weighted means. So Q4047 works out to 18.1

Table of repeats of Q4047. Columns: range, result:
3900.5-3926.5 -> 14.4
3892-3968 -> 12.5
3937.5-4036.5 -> 15.5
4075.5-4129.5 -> 18.7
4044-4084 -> 18.9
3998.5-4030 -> 19.3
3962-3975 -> 7.7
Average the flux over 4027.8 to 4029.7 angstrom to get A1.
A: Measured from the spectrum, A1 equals 18.1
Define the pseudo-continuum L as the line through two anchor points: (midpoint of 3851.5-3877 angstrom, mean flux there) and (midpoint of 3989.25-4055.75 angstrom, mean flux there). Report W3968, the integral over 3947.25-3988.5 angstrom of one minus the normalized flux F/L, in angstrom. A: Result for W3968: 9.5 angstrom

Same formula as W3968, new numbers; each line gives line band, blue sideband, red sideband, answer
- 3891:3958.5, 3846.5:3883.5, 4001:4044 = 6.84 angstrom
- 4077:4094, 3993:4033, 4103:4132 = -1.06 angstrom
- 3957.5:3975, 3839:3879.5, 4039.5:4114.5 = 7.17 angstrom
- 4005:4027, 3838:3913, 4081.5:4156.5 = -4.60 angstrom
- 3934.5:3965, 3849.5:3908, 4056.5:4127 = 4.45 angstrom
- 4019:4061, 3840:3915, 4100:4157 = -4.84 angstrom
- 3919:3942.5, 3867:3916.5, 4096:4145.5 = 4.85 angstrom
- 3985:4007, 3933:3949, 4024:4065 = -4.85 angstrom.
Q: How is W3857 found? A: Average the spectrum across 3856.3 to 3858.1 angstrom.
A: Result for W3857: 12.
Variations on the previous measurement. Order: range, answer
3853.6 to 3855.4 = 11.7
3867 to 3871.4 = 12.3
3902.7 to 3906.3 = 14.1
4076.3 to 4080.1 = 19.3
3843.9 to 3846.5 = 11.6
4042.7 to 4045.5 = 17.4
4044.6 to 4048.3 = 17.6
